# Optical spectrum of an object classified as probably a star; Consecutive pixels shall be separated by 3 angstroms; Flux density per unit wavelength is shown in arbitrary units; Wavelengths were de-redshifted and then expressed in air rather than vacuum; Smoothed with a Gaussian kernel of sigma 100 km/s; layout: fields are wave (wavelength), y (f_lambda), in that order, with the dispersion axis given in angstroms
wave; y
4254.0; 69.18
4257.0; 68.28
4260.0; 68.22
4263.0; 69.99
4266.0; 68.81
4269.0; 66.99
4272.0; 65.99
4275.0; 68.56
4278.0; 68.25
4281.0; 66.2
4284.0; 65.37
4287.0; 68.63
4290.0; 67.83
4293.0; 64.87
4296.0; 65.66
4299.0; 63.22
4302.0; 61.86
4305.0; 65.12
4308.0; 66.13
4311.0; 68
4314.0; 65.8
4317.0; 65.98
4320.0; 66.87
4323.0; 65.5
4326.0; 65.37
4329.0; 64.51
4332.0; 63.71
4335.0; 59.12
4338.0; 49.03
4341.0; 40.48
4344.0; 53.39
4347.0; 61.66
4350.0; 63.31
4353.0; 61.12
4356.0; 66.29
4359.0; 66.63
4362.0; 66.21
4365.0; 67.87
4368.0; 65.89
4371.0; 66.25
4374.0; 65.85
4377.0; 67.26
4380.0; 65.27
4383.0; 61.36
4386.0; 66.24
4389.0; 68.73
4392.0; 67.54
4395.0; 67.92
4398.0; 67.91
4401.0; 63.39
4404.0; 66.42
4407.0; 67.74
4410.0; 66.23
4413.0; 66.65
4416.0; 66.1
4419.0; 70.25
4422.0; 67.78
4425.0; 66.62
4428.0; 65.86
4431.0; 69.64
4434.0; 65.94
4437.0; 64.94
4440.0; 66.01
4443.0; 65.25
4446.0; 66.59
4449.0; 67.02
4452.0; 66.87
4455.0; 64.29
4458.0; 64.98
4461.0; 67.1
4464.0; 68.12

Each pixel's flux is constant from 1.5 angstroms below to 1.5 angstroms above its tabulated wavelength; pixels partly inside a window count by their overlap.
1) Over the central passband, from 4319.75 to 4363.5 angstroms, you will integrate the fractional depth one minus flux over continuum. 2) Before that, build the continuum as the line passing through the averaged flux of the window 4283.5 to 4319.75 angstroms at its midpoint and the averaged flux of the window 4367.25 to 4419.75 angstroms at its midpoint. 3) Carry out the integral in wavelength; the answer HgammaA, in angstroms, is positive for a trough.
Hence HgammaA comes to 3.54 angstroms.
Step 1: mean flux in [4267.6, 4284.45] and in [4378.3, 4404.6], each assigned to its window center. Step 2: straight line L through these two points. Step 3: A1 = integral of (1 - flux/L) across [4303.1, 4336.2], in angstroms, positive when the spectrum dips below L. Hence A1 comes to 0.8 angstroms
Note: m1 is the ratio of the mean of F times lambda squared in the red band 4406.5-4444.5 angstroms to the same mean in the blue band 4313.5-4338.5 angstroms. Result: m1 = 1.10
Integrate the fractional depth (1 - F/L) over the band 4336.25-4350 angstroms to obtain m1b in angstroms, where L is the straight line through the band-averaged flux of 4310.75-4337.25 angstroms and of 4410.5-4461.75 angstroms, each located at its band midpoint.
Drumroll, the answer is 2.6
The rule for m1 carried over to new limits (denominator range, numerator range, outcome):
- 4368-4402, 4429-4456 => 1.03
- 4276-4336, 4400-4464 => 1.08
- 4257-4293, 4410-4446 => 1.06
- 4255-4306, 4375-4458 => 1.06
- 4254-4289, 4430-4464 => 1.06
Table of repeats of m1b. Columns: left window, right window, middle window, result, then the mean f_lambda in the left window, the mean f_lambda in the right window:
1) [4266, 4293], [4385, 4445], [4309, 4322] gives 0.1 angstroms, 67.2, 66.9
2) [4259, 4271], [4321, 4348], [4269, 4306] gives -0.5 angstroms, 68.4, 58.2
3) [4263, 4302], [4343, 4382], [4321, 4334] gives 0.2 angstroms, 66.6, 64.5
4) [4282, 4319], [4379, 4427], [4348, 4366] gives 0.3 angstroms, 65.7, 66.6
